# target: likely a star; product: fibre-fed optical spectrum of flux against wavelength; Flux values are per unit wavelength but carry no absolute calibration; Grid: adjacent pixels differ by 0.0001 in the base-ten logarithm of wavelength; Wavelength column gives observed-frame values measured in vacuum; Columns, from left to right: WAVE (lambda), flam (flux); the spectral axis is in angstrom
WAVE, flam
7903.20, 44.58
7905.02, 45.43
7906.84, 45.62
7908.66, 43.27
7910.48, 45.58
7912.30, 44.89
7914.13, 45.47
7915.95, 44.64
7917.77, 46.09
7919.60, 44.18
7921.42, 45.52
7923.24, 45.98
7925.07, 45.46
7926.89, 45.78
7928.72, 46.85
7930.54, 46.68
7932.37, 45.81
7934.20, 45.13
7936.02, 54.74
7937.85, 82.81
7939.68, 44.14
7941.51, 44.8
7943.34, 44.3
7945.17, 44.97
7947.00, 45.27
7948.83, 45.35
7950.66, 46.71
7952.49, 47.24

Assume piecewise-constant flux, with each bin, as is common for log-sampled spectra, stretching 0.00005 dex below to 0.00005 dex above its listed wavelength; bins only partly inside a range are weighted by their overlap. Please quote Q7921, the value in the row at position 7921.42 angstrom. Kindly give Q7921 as 45.52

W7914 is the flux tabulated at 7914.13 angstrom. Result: 45.47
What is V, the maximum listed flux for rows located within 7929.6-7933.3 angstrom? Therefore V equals 46.68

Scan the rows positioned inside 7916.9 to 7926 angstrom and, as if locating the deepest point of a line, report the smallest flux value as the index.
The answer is 44.18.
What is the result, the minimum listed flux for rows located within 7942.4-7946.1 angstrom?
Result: 44.3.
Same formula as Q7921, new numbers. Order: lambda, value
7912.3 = 44.89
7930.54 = 46.68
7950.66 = 46.71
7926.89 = 45.78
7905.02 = 45.43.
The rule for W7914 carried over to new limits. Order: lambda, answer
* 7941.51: 44.8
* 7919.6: 44.18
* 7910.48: 45.58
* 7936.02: 54.74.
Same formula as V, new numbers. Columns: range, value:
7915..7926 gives 46.09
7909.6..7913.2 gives 45.58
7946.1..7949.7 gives 45.35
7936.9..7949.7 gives 82.81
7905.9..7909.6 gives 45.62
